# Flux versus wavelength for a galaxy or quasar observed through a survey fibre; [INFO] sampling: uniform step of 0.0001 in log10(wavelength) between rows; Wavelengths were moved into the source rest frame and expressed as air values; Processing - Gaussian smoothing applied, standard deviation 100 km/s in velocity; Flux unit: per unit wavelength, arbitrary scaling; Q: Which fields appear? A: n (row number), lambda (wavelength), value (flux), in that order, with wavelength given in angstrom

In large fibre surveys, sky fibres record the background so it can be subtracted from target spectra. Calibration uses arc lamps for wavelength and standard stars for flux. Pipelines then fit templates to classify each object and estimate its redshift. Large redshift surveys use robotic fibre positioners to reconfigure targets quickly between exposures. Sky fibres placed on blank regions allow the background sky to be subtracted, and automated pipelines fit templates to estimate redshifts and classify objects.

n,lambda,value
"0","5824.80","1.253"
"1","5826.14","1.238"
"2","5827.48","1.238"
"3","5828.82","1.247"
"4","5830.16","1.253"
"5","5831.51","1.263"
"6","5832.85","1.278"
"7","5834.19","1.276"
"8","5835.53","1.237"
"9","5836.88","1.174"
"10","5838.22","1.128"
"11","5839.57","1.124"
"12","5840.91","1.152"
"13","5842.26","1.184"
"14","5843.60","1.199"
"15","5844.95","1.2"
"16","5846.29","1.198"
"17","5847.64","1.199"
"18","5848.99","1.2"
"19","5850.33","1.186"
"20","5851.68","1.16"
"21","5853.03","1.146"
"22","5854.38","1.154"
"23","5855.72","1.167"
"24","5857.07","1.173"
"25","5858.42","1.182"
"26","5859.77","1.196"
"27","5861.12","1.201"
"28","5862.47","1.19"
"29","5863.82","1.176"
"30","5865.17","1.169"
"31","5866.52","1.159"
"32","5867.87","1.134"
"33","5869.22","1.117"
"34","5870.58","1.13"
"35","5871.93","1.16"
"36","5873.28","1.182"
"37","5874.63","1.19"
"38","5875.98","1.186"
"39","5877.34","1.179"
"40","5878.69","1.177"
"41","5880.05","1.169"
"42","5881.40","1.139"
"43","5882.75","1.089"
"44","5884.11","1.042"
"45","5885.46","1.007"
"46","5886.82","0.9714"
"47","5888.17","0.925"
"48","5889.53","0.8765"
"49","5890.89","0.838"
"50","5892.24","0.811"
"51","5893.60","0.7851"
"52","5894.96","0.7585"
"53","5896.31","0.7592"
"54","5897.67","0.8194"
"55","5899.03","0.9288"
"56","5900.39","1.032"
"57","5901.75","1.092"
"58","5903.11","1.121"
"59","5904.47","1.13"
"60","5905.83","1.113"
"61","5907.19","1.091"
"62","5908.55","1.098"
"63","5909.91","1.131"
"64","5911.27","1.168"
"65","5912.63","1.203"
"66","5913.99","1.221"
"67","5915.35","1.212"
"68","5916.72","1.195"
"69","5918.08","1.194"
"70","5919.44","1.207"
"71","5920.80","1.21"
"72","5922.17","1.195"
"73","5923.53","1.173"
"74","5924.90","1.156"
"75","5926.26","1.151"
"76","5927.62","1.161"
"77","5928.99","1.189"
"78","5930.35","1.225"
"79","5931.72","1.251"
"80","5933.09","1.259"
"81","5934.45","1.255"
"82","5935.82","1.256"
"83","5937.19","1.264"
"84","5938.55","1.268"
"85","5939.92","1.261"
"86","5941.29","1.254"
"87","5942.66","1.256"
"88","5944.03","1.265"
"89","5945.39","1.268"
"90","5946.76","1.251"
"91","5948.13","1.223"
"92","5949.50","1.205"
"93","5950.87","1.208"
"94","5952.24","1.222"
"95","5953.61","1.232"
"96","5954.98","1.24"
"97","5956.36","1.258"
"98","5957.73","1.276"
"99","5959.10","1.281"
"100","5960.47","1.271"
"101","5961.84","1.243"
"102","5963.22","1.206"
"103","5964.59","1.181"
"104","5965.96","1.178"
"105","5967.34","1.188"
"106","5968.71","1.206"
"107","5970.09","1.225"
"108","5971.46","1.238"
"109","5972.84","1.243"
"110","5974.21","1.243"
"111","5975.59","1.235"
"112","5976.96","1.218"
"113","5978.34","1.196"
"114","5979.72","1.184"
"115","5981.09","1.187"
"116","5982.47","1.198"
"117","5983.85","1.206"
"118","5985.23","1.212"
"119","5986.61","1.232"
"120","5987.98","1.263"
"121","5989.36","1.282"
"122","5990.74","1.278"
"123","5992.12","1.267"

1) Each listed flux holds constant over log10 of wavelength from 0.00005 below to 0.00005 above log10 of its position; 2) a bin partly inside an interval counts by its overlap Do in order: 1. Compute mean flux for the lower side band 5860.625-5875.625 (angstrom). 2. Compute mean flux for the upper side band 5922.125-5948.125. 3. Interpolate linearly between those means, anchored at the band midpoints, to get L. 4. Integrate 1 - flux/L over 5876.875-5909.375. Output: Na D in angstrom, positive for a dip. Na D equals 5.24 angstrom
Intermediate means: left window 1.16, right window 1.23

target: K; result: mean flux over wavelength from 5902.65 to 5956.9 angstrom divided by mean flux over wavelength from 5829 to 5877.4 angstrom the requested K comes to 1.0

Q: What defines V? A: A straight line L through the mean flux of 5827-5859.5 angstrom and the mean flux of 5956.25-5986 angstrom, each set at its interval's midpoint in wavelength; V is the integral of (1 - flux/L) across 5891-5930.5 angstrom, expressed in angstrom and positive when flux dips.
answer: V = 4.2 angstrom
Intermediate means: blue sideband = 1.2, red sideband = 1.22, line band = 1.08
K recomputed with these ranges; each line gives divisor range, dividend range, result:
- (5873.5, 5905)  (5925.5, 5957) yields 1.23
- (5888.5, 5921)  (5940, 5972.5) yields 1.19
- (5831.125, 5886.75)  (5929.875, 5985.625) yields 1.06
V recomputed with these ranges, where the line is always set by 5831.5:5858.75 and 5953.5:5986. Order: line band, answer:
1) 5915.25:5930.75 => 0.3 angstrom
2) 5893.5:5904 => 2.4 angstrom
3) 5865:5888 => 1.4 angstrom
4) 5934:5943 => -0.3 angstrom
